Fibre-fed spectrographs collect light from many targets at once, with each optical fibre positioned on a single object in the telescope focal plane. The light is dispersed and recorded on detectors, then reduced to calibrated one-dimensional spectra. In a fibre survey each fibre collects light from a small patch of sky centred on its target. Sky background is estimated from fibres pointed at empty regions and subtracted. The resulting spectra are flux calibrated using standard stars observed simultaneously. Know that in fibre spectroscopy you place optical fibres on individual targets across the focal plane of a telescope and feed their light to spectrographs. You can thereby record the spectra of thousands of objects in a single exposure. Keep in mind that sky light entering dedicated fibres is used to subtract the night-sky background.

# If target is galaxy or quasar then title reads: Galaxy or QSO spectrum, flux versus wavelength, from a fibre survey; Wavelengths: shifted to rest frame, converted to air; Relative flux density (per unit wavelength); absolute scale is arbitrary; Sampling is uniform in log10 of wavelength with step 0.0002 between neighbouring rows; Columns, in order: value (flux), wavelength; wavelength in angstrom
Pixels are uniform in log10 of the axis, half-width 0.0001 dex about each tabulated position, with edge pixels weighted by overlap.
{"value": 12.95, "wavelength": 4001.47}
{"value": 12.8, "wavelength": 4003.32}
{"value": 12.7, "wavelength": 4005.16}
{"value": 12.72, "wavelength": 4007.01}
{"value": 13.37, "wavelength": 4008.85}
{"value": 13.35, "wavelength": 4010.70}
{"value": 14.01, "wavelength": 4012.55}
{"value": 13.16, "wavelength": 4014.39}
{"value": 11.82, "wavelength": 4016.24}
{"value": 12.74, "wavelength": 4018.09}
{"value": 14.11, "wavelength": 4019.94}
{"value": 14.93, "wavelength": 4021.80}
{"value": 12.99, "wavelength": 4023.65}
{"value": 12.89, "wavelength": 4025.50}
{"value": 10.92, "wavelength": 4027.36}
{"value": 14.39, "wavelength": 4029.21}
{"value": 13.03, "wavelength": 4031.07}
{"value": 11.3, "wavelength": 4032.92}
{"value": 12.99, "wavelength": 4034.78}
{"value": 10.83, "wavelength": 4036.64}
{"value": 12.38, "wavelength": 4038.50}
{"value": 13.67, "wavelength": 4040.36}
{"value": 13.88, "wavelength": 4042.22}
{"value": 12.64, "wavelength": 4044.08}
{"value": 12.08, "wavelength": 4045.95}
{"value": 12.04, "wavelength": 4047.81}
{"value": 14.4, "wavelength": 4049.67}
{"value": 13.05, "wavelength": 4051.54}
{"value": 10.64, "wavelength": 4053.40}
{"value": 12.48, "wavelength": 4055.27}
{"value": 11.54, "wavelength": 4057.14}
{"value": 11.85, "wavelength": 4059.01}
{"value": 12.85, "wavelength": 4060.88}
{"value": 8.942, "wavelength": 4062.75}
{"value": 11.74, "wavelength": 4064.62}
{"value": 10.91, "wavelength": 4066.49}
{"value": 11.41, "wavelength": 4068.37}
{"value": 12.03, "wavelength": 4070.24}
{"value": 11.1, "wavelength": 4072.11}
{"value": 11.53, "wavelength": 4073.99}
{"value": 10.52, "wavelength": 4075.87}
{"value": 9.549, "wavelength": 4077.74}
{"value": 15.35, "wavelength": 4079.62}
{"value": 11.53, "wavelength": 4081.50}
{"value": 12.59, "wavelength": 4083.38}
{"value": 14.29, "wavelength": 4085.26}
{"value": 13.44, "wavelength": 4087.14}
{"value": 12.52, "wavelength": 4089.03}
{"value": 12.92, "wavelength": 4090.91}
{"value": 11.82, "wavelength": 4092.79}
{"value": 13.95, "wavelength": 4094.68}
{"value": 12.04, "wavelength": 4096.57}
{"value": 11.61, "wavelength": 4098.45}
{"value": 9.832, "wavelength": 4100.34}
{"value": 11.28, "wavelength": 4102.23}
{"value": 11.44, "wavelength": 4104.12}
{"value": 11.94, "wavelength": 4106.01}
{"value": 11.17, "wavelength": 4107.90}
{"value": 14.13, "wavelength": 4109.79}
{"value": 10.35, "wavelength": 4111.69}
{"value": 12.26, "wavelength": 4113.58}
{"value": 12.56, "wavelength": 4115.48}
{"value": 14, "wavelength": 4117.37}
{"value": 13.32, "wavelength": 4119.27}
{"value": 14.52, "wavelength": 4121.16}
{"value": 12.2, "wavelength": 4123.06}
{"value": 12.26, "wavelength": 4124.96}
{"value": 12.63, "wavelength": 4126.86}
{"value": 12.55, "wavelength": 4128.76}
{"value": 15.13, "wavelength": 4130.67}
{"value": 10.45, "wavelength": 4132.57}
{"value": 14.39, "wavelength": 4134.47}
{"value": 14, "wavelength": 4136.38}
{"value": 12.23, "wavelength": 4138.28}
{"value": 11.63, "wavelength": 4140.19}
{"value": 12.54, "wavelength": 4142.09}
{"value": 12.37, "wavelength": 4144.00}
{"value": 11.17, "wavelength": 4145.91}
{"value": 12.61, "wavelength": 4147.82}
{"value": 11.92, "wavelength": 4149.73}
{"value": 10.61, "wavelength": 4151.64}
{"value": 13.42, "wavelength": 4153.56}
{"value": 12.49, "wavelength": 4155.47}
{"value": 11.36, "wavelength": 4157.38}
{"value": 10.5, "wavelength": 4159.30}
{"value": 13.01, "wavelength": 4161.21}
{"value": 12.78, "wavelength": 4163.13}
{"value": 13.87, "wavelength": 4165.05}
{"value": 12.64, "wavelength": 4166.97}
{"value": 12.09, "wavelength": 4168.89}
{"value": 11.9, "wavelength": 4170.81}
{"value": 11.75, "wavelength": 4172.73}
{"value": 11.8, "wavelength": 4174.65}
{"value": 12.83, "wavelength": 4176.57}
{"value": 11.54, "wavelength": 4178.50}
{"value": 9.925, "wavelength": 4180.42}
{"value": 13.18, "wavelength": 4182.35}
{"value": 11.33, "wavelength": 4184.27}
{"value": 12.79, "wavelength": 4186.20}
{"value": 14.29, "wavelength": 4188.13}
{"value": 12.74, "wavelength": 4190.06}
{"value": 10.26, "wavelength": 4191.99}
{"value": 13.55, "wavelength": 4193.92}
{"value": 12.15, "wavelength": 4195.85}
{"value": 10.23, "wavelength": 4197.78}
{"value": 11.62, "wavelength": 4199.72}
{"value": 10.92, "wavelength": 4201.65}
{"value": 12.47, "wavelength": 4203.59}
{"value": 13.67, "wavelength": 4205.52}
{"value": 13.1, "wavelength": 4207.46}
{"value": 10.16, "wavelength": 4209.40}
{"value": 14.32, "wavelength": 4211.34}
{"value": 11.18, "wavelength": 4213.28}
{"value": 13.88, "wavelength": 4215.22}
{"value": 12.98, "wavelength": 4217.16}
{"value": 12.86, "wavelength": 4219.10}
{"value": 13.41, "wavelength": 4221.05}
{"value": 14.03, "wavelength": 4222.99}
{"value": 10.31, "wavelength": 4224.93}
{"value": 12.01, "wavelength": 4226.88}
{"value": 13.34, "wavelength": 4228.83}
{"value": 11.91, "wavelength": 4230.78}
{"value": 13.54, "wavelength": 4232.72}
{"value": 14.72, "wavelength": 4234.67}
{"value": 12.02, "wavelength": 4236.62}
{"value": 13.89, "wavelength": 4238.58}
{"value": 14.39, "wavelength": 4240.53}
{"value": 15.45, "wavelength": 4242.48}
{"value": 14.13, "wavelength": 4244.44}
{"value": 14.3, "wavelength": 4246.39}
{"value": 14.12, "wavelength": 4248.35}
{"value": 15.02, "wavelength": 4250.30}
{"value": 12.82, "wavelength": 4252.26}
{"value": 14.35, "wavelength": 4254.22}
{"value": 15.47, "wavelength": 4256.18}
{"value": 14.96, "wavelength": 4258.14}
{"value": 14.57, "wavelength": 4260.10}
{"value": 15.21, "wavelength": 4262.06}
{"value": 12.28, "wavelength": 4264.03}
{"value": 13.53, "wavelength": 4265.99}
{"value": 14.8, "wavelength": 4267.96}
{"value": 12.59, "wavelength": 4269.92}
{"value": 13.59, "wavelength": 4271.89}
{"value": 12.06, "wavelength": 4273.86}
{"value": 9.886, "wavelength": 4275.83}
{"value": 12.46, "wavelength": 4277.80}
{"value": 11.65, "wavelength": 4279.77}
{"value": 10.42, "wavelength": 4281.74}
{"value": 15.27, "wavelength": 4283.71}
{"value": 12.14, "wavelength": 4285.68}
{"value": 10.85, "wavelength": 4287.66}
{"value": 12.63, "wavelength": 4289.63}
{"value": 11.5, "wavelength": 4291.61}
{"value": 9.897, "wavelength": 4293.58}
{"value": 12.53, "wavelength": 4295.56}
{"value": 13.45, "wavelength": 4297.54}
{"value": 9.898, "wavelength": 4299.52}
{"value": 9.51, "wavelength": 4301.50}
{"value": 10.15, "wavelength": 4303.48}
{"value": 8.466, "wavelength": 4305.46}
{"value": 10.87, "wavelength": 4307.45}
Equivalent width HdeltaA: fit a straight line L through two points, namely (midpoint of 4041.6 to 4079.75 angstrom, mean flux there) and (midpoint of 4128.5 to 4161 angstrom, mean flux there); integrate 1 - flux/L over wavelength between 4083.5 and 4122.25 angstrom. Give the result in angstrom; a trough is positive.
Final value -1.2 angstrom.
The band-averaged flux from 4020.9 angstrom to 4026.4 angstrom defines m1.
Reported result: 13.6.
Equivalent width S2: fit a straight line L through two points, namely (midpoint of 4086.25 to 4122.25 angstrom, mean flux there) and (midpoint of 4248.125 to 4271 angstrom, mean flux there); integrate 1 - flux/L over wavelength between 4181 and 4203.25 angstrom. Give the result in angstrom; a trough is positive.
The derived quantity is 2.2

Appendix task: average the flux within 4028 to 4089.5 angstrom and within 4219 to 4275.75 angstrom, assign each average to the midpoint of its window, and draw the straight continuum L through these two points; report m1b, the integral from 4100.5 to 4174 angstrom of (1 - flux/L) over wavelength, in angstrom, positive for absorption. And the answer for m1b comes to 2.4 angstrom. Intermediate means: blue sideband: 12.2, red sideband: 13.6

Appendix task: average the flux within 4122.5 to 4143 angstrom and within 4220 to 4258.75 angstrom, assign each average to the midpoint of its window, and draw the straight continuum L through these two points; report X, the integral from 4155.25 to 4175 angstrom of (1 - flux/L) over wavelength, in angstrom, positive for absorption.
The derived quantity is 1.26 angstrom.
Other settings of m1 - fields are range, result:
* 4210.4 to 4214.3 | 12.8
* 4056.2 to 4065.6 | 11.4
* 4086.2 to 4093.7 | 12.7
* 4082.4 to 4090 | 13.2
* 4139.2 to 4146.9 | 11.9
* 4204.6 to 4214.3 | 12.5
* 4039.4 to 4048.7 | 12.9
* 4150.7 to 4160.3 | 11.7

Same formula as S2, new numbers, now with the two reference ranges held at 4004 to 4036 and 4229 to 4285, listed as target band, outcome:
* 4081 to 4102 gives 1.23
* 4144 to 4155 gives 1.07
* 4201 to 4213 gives 0.91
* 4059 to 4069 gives 1.43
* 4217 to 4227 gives 0.62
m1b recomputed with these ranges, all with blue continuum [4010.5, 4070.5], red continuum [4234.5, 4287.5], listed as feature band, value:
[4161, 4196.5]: 2.1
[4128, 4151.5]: 0.8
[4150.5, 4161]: 1.0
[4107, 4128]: 0.3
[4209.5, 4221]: 0.4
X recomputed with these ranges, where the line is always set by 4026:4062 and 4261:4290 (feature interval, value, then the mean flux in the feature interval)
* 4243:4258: -2.1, 14.4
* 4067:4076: 0.8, 11.4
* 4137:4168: 0.8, 12.2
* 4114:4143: -1.0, 12.9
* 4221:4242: -0.8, 13.1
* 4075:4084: 0.4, 11.9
